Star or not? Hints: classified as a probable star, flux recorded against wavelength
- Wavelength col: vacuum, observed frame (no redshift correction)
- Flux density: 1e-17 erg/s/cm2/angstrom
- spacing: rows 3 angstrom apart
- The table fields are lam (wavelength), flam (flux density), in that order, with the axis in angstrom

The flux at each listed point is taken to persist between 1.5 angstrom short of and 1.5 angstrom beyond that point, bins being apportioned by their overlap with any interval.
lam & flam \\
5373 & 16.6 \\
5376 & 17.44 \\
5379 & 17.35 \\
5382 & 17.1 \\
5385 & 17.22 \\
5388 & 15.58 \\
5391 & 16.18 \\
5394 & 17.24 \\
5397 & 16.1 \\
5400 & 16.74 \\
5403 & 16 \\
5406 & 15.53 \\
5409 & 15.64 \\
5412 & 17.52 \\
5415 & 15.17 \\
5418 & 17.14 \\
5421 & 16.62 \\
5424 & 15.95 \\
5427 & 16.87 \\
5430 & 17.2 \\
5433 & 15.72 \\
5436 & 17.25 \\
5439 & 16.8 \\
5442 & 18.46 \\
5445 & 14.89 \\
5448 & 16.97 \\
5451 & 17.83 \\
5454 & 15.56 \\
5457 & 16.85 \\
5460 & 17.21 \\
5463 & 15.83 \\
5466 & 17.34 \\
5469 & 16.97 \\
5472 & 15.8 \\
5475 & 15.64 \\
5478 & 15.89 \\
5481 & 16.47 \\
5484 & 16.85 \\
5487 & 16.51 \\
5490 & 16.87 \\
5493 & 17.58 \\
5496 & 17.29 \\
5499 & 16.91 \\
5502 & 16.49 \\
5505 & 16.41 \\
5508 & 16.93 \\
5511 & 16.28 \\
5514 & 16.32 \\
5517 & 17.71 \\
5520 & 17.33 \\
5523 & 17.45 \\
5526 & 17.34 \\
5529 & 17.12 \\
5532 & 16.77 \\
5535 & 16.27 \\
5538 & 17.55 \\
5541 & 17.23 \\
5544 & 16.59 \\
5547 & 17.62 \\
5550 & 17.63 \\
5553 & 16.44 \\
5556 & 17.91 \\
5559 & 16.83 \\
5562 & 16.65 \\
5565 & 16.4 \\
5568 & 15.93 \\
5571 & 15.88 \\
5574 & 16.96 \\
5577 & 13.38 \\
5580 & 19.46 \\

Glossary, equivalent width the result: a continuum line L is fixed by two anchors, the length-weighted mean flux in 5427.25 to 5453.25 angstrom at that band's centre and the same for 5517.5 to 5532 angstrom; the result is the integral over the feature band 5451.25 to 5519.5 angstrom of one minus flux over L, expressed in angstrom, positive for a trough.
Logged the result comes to 1.7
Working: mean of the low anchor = 16.9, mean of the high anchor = 17.3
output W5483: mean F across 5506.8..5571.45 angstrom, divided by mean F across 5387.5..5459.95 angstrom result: 1.0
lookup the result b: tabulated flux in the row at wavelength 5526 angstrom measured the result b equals 17.34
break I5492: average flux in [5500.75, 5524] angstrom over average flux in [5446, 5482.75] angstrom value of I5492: 1.02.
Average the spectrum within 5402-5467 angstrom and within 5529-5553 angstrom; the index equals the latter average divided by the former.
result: 1.03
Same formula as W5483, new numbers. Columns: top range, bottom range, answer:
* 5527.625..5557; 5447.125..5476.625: 1.03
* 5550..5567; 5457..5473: 1.01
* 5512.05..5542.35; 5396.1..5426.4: 1.05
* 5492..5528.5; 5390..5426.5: 1.04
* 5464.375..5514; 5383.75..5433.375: 1.01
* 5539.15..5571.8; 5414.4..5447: 1.02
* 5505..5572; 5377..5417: 1.03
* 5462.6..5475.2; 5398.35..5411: 1.02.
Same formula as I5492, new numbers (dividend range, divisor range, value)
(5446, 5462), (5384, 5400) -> 1.02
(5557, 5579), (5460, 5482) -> 0.99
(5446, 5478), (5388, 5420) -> 1.01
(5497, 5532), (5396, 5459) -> 1.02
